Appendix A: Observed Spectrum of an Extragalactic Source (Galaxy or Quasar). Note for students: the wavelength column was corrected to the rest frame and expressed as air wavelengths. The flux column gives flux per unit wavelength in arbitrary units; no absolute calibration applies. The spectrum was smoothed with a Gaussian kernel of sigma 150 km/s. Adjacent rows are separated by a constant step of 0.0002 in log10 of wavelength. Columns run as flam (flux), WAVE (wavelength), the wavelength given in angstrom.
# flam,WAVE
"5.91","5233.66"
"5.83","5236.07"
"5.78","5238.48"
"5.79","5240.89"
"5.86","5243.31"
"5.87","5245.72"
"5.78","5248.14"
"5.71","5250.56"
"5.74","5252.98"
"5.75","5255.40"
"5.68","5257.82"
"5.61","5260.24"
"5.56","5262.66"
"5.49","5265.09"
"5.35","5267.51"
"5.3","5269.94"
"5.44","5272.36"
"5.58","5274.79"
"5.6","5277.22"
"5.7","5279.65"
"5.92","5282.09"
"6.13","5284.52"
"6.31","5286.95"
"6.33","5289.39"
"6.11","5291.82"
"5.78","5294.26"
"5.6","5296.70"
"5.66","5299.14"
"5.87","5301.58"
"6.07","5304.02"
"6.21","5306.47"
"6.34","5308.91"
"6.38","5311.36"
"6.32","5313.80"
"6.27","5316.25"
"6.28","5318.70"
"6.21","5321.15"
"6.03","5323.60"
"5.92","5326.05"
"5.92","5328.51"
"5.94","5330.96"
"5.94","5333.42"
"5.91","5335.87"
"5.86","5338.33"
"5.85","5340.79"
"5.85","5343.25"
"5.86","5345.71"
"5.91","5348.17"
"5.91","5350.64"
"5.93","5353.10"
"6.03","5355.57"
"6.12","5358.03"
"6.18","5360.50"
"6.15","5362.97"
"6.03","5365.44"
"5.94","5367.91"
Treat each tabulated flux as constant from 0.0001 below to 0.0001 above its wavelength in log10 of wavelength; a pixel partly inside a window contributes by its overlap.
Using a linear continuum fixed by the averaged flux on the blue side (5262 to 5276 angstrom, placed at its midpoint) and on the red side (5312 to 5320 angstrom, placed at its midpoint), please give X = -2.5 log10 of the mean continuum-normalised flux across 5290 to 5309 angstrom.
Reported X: 0.01 mag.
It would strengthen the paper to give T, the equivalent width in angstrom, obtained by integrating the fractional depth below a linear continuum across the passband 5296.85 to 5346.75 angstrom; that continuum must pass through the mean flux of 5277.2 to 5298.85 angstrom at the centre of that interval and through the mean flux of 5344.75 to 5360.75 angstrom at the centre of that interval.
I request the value -0.50 angstrom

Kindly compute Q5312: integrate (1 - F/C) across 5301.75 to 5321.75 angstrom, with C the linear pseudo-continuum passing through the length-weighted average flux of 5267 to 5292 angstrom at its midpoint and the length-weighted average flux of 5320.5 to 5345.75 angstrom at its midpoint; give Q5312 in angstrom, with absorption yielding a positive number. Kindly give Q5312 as -1.2 angstrom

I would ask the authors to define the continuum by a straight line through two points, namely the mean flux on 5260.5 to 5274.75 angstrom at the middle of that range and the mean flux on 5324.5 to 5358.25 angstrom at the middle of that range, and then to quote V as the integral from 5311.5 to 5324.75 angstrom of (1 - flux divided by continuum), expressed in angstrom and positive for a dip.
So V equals -1.1 angstrom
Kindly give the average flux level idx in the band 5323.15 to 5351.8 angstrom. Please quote 5.9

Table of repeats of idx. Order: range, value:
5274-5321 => 6.03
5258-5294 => 5.75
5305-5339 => 6.11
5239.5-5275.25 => 5.64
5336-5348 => 5.87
